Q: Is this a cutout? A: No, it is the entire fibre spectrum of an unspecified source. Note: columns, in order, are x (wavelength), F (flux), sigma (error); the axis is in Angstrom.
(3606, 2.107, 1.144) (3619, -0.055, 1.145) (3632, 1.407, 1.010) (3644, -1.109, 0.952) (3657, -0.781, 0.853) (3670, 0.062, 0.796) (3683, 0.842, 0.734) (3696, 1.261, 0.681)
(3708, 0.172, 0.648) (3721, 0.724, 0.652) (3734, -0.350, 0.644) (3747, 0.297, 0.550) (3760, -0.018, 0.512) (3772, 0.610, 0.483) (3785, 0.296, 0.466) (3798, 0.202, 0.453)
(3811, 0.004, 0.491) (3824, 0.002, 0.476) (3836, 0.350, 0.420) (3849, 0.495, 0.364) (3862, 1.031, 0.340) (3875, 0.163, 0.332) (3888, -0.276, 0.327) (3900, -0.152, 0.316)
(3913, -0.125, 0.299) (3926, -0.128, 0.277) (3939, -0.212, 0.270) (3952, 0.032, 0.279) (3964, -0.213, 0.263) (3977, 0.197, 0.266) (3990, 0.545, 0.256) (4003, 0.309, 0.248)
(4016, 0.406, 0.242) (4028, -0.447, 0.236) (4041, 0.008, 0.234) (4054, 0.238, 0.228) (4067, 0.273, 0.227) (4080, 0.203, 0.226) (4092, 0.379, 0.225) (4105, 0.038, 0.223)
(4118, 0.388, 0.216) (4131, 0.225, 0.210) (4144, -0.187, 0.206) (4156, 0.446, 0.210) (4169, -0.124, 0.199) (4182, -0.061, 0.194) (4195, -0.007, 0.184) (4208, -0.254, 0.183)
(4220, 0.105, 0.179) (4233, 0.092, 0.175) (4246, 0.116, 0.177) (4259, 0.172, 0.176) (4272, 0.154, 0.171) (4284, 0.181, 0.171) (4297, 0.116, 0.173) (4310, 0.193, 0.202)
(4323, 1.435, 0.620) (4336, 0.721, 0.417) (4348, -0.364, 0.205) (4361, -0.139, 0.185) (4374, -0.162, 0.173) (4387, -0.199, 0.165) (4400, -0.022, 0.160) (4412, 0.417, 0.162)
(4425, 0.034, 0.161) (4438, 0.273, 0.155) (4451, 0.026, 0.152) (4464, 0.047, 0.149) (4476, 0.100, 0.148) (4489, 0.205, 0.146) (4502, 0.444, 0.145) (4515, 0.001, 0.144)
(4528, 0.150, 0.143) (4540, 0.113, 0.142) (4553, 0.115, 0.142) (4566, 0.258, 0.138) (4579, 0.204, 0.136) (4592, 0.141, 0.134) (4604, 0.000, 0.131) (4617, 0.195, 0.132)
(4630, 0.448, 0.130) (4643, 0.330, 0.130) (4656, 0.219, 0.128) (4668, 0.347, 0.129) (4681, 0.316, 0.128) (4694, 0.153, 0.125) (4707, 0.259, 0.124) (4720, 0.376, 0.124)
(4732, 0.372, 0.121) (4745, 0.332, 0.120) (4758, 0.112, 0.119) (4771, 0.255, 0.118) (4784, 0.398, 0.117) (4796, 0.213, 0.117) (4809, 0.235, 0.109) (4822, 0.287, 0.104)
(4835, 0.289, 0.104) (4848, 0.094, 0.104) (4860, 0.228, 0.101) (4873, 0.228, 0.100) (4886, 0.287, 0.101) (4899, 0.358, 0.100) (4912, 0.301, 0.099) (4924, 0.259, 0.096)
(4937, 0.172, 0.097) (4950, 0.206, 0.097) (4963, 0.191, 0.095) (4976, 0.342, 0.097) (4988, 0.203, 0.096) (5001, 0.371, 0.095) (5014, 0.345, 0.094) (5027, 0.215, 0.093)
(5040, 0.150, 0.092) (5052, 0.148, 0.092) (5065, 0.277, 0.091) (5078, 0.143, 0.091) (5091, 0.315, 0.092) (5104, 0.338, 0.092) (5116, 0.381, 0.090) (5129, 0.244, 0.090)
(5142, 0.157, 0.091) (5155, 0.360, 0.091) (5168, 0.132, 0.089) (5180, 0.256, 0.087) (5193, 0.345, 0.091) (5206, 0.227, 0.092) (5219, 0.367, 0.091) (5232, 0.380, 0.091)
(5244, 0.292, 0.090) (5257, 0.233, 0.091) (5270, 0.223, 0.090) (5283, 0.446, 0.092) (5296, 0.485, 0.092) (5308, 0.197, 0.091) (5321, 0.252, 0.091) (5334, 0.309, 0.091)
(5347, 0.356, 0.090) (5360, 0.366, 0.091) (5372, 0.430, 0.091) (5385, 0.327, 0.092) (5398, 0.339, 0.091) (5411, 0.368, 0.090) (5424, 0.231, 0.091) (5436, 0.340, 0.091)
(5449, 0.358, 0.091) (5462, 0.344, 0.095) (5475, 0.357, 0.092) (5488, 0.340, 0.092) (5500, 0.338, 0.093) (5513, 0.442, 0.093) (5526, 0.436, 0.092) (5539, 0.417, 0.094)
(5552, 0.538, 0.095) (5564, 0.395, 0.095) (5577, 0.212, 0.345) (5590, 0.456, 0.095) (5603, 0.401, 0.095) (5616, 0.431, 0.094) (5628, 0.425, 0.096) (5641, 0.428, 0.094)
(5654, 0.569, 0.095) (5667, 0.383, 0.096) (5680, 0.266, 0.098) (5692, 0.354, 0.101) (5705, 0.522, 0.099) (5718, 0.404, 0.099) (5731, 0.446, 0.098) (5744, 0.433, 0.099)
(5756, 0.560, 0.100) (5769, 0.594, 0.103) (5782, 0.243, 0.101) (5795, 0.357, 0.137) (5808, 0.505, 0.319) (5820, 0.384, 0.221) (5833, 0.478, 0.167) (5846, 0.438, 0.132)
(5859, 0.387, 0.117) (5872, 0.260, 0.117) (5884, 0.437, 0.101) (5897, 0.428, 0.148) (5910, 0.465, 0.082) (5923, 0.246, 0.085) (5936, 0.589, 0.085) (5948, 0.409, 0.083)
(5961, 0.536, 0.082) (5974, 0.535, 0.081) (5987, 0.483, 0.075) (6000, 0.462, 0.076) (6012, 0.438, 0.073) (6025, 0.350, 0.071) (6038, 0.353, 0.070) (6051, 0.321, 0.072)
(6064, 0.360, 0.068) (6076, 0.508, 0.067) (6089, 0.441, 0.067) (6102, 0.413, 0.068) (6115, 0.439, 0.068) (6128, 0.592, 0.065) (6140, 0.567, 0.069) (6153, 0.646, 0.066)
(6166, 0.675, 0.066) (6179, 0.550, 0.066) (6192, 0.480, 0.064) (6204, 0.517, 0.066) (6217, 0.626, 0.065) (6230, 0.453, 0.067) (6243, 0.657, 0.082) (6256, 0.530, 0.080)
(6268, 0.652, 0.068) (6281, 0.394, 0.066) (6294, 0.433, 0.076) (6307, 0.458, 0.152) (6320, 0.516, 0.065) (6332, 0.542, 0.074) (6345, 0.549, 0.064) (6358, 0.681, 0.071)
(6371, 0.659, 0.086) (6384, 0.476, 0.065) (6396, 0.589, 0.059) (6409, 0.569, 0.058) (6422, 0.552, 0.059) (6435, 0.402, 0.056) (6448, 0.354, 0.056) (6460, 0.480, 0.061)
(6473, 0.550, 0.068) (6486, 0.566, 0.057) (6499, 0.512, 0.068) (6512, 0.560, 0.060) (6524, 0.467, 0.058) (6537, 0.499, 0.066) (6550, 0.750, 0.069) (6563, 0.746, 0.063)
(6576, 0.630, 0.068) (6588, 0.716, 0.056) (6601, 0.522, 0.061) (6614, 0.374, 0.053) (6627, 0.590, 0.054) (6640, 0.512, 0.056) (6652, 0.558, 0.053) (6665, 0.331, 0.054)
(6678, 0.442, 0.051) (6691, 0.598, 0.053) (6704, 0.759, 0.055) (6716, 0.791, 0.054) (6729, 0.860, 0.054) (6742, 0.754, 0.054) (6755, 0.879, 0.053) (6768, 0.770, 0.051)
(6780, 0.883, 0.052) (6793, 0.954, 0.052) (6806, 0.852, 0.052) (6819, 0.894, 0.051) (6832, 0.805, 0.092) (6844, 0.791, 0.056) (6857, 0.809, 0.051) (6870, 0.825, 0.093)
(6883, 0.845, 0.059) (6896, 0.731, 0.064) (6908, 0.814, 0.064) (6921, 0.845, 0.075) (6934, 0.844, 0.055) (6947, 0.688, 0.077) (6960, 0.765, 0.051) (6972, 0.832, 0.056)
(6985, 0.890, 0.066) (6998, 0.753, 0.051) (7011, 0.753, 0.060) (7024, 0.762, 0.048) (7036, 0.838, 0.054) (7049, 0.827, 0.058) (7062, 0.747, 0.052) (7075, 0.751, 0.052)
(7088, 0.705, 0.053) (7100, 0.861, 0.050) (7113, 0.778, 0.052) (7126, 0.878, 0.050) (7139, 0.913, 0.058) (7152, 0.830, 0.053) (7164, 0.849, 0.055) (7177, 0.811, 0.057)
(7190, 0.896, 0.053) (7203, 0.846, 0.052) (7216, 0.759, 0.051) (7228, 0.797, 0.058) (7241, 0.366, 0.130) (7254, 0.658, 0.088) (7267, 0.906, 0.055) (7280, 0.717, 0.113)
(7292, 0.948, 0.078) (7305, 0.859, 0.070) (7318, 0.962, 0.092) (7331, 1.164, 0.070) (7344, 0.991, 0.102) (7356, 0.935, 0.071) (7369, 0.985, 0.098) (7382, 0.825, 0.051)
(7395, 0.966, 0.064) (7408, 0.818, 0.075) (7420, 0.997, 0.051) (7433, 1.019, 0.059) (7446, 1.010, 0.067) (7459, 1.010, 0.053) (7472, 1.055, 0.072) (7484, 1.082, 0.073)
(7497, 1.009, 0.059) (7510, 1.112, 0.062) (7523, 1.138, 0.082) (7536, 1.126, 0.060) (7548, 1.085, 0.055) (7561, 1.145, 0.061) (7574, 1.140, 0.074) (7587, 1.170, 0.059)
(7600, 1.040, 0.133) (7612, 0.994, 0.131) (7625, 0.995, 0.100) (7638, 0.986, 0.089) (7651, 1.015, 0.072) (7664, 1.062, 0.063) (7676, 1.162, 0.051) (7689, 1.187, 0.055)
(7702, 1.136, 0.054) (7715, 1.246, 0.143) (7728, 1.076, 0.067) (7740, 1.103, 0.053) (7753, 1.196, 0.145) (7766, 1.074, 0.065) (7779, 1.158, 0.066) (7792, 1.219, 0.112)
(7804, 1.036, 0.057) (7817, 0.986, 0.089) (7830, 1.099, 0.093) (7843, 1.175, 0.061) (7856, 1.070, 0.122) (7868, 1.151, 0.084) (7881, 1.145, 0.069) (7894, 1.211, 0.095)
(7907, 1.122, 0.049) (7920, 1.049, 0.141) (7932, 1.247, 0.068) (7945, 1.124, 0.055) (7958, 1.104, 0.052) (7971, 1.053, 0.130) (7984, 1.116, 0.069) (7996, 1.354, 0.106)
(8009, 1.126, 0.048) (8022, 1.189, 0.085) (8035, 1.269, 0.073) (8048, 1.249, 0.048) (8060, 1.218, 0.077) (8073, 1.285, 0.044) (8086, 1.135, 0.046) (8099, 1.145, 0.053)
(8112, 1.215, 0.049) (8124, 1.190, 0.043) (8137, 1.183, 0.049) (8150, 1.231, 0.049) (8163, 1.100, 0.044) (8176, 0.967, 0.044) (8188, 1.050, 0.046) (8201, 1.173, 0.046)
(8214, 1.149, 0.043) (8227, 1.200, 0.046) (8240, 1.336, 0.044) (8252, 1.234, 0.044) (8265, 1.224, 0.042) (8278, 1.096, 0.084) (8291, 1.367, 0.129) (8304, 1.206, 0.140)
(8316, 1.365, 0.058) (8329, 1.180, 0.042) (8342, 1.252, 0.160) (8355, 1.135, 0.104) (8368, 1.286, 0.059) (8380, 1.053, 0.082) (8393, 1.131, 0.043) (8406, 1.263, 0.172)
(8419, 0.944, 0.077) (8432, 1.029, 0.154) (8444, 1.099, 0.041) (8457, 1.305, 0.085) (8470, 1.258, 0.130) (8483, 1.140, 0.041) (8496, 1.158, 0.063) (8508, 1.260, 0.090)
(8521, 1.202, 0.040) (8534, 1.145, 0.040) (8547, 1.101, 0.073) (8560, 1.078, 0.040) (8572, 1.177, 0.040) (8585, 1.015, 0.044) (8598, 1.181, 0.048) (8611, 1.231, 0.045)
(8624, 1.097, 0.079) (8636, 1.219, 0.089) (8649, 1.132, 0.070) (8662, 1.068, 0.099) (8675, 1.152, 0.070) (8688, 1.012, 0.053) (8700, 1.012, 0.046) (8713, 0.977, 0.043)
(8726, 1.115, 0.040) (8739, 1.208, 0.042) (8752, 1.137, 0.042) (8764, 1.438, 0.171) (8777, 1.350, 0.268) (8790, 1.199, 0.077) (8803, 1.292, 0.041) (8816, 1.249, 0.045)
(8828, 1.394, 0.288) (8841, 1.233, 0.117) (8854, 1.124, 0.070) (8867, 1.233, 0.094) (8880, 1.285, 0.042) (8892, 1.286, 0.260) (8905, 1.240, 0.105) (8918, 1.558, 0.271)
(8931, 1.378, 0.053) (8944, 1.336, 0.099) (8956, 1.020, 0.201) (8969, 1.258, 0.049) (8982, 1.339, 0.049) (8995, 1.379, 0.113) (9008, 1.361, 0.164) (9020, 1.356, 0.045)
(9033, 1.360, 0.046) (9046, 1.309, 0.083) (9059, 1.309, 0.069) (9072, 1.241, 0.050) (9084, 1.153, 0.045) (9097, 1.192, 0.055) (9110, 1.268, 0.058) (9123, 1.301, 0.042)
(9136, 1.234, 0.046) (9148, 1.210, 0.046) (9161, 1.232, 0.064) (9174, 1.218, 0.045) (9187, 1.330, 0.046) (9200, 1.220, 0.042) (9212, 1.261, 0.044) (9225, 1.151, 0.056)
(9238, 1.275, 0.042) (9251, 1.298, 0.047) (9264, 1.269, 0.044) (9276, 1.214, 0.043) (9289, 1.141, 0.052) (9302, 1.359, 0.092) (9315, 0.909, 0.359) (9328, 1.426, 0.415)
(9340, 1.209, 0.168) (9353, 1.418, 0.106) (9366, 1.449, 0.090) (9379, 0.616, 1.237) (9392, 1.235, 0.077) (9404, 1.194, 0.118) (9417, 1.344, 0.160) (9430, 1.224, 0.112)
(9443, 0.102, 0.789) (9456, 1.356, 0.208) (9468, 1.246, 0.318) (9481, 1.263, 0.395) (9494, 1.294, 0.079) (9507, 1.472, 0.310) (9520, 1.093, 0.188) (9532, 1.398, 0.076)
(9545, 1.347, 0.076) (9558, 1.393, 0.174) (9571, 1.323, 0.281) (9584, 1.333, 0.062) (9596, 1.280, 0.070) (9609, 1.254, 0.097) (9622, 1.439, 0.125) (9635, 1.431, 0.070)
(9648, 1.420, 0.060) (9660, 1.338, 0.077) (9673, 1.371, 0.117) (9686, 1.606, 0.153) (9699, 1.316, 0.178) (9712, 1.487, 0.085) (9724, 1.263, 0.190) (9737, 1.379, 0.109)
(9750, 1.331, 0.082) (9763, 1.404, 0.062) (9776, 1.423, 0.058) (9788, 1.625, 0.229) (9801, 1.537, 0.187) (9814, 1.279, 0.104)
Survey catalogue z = 0.681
